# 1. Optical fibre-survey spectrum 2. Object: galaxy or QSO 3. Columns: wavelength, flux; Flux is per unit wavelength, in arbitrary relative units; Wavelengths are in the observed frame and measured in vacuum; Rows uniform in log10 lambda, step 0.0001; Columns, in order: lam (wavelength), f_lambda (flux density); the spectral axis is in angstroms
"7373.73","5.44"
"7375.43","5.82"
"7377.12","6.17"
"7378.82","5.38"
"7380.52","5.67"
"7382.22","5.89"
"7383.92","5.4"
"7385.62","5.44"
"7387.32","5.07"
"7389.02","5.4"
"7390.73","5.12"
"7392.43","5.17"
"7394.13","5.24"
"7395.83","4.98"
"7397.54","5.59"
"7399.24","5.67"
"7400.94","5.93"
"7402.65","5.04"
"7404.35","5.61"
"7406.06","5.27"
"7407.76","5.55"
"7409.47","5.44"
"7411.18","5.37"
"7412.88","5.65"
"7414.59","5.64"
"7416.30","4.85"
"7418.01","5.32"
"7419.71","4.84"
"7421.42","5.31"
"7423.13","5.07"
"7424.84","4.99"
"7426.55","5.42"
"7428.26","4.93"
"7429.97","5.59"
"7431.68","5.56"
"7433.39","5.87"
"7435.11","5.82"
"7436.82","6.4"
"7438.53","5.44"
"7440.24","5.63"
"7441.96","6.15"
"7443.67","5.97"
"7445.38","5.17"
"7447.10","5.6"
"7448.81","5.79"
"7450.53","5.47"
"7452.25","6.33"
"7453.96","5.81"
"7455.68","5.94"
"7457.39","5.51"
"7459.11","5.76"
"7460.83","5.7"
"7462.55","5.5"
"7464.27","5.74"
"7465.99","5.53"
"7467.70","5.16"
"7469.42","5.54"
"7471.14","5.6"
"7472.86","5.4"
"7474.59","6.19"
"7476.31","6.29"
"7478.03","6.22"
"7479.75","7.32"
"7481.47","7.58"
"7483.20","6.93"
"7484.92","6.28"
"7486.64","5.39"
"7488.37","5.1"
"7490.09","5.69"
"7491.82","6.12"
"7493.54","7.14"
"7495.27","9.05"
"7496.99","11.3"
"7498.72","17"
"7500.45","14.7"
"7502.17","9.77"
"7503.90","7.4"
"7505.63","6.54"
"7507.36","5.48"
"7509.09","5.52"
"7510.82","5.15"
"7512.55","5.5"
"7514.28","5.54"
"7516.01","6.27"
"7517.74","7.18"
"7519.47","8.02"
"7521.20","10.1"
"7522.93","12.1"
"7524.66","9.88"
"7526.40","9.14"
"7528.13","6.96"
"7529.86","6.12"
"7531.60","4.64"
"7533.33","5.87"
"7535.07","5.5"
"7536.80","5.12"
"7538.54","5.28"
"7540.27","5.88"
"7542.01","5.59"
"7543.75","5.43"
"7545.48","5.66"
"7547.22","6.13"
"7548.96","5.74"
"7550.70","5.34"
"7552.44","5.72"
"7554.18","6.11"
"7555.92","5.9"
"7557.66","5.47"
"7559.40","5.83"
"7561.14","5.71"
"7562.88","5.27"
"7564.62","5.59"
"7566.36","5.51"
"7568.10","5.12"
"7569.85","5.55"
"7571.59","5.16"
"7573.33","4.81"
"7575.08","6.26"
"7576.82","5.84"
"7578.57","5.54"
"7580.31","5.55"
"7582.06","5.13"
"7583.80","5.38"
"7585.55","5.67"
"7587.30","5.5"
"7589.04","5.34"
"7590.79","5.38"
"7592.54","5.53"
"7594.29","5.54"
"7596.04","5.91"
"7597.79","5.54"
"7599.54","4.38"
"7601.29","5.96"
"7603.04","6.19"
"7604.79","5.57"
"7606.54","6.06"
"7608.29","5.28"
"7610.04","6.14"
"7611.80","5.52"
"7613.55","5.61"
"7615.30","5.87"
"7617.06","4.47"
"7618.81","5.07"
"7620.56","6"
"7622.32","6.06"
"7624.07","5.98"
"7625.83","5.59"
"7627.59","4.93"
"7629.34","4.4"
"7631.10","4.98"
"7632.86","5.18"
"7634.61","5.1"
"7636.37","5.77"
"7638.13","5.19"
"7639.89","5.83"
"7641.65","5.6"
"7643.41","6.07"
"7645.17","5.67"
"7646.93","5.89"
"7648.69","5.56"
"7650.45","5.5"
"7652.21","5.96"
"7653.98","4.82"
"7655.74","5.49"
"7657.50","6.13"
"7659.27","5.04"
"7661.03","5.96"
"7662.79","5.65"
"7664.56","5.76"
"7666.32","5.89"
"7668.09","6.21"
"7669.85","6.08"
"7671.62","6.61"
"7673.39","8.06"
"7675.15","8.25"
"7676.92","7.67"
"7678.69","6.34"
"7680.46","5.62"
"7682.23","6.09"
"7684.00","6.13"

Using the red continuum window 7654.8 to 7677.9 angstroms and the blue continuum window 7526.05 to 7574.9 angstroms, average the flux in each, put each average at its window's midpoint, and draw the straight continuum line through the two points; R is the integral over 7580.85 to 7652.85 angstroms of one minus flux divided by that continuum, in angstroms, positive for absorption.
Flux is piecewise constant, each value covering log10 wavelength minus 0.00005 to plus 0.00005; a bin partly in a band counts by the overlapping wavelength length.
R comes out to 6.6 angstroms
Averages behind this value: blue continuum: 5.69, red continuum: 6.37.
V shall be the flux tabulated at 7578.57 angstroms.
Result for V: 5.54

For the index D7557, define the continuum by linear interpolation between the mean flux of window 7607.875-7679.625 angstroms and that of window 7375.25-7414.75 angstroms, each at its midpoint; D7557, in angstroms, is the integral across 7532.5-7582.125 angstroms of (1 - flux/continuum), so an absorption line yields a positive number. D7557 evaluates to 0.9 angstroms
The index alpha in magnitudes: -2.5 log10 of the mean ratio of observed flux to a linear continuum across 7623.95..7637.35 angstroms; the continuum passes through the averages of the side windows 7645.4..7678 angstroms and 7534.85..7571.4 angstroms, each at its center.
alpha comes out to 0.15 mag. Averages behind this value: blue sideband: 5.59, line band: 5.2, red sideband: 6.13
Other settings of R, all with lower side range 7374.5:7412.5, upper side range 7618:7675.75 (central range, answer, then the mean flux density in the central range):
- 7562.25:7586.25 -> 0.9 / 5.46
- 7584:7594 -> 0.4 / 5.48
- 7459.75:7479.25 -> -0.7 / 5.75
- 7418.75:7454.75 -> -0.4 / 5.58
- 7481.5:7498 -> -4.6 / 7.12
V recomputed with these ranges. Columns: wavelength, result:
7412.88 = 5.65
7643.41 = 6.07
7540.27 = 5.88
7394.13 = 5.24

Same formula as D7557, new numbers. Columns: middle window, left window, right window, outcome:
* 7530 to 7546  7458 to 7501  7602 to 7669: 2.6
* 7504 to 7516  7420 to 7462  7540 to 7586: -0.4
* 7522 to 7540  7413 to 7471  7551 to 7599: -4.8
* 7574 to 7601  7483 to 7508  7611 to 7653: 3.8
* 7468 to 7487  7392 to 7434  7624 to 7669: -2.9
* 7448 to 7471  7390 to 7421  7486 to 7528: 3.9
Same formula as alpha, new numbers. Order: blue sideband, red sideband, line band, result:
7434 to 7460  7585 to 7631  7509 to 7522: -0.18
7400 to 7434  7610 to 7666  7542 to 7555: -0.05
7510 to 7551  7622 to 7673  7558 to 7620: 0.11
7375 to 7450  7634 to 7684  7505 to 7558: -0.12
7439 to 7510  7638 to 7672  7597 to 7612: 0.07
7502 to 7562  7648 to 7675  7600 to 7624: 0.09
